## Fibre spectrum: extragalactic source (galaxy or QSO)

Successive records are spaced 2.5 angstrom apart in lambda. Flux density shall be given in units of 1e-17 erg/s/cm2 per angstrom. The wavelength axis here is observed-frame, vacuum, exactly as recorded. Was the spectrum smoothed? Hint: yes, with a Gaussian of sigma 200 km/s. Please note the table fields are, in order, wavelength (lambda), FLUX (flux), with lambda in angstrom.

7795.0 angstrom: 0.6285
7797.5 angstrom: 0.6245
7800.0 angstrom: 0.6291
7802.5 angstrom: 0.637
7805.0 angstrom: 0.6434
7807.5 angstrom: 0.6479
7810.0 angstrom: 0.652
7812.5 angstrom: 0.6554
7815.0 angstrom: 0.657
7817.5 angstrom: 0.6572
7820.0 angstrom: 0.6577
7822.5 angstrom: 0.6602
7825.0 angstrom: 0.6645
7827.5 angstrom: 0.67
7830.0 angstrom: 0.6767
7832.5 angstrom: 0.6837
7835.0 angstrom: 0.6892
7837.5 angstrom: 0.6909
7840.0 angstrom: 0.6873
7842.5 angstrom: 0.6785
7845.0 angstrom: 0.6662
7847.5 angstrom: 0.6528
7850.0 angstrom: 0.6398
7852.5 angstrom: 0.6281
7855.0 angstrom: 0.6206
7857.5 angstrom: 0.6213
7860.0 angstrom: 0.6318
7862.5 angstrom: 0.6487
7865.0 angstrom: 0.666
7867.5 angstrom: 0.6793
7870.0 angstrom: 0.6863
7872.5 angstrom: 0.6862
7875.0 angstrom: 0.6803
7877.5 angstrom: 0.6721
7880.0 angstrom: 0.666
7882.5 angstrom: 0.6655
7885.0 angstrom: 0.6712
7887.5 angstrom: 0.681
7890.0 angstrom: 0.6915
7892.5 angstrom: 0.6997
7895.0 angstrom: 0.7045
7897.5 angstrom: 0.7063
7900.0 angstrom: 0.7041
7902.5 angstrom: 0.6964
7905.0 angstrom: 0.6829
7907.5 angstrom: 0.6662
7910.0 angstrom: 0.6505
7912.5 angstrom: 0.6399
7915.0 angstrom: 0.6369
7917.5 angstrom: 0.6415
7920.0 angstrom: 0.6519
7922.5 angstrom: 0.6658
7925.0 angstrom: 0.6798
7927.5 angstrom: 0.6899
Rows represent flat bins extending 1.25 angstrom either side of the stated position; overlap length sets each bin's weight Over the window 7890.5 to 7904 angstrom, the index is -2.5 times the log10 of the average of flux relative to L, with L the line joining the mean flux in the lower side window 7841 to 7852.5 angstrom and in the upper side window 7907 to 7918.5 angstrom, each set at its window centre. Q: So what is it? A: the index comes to -0.085 mag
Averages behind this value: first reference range 0.657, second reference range 0.646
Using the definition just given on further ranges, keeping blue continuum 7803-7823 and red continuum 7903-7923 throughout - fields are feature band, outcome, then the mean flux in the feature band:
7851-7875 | 0.00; 0.653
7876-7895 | -0.04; 0.68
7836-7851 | -0.03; 0.67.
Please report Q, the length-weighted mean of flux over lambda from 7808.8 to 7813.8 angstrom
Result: 0.654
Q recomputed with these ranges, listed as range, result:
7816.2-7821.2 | 0.657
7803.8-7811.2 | 0.648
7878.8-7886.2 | 0.668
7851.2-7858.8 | 0.623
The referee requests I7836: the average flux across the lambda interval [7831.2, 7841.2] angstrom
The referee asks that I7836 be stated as 0.688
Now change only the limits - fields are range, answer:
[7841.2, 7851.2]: 0.66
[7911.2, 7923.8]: 0.647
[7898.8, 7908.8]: 0.687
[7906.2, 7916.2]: 0.649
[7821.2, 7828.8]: 0.665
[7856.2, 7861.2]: 0.626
